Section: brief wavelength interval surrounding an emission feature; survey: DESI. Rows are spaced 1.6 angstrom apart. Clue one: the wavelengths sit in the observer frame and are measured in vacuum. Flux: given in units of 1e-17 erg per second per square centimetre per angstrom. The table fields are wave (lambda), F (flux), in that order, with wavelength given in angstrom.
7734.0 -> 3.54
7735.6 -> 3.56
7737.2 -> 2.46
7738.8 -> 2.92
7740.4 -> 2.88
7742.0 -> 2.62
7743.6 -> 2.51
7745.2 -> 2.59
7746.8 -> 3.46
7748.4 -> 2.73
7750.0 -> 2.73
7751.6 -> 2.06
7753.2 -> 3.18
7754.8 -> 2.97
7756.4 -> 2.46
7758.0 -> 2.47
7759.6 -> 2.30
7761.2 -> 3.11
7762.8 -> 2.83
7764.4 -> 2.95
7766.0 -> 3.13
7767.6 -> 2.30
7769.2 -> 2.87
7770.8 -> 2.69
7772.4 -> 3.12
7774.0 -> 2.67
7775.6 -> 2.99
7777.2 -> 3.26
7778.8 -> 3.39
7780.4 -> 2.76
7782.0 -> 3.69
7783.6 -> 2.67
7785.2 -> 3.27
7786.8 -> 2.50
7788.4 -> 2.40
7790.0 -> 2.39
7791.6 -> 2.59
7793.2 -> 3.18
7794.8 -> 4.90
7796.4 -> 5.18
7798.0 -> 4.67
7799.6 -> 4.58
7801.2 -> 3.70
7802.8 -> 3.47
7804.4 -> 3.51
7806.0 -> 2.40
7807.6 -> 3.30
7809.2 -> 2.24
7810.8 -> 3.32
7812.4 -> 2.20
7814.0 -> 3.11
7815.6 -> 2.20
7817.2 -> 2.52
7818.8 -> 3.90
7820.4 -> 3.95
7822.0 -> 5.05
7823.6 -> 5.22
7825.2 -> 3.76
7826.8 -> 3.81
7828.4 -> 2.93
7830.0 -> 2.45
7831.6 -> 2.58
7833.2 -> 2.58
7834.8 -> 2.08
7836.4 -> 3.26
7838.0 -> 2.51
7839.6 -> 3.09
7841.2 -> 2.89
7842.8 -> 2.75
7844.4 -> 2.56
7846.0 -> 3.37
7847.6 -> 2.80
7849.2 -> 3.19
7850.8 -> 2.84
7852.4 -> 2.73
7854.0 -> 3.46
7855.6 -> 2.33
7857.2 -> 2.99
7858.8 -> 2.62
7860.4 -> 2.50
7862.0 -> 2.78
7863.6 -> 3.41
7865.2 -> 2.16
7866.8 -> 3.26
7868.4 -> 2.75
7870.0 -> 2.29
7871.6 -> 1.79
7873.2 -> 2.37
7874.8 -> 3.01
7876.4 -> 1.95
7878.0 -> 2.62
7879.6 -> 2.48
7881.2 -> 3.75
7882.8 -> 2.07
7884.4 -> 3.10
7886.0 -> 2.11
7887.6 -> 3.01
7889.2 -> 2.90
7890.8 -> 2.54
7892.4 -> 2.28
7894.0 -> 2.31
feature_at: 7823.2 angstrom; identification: [N II]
